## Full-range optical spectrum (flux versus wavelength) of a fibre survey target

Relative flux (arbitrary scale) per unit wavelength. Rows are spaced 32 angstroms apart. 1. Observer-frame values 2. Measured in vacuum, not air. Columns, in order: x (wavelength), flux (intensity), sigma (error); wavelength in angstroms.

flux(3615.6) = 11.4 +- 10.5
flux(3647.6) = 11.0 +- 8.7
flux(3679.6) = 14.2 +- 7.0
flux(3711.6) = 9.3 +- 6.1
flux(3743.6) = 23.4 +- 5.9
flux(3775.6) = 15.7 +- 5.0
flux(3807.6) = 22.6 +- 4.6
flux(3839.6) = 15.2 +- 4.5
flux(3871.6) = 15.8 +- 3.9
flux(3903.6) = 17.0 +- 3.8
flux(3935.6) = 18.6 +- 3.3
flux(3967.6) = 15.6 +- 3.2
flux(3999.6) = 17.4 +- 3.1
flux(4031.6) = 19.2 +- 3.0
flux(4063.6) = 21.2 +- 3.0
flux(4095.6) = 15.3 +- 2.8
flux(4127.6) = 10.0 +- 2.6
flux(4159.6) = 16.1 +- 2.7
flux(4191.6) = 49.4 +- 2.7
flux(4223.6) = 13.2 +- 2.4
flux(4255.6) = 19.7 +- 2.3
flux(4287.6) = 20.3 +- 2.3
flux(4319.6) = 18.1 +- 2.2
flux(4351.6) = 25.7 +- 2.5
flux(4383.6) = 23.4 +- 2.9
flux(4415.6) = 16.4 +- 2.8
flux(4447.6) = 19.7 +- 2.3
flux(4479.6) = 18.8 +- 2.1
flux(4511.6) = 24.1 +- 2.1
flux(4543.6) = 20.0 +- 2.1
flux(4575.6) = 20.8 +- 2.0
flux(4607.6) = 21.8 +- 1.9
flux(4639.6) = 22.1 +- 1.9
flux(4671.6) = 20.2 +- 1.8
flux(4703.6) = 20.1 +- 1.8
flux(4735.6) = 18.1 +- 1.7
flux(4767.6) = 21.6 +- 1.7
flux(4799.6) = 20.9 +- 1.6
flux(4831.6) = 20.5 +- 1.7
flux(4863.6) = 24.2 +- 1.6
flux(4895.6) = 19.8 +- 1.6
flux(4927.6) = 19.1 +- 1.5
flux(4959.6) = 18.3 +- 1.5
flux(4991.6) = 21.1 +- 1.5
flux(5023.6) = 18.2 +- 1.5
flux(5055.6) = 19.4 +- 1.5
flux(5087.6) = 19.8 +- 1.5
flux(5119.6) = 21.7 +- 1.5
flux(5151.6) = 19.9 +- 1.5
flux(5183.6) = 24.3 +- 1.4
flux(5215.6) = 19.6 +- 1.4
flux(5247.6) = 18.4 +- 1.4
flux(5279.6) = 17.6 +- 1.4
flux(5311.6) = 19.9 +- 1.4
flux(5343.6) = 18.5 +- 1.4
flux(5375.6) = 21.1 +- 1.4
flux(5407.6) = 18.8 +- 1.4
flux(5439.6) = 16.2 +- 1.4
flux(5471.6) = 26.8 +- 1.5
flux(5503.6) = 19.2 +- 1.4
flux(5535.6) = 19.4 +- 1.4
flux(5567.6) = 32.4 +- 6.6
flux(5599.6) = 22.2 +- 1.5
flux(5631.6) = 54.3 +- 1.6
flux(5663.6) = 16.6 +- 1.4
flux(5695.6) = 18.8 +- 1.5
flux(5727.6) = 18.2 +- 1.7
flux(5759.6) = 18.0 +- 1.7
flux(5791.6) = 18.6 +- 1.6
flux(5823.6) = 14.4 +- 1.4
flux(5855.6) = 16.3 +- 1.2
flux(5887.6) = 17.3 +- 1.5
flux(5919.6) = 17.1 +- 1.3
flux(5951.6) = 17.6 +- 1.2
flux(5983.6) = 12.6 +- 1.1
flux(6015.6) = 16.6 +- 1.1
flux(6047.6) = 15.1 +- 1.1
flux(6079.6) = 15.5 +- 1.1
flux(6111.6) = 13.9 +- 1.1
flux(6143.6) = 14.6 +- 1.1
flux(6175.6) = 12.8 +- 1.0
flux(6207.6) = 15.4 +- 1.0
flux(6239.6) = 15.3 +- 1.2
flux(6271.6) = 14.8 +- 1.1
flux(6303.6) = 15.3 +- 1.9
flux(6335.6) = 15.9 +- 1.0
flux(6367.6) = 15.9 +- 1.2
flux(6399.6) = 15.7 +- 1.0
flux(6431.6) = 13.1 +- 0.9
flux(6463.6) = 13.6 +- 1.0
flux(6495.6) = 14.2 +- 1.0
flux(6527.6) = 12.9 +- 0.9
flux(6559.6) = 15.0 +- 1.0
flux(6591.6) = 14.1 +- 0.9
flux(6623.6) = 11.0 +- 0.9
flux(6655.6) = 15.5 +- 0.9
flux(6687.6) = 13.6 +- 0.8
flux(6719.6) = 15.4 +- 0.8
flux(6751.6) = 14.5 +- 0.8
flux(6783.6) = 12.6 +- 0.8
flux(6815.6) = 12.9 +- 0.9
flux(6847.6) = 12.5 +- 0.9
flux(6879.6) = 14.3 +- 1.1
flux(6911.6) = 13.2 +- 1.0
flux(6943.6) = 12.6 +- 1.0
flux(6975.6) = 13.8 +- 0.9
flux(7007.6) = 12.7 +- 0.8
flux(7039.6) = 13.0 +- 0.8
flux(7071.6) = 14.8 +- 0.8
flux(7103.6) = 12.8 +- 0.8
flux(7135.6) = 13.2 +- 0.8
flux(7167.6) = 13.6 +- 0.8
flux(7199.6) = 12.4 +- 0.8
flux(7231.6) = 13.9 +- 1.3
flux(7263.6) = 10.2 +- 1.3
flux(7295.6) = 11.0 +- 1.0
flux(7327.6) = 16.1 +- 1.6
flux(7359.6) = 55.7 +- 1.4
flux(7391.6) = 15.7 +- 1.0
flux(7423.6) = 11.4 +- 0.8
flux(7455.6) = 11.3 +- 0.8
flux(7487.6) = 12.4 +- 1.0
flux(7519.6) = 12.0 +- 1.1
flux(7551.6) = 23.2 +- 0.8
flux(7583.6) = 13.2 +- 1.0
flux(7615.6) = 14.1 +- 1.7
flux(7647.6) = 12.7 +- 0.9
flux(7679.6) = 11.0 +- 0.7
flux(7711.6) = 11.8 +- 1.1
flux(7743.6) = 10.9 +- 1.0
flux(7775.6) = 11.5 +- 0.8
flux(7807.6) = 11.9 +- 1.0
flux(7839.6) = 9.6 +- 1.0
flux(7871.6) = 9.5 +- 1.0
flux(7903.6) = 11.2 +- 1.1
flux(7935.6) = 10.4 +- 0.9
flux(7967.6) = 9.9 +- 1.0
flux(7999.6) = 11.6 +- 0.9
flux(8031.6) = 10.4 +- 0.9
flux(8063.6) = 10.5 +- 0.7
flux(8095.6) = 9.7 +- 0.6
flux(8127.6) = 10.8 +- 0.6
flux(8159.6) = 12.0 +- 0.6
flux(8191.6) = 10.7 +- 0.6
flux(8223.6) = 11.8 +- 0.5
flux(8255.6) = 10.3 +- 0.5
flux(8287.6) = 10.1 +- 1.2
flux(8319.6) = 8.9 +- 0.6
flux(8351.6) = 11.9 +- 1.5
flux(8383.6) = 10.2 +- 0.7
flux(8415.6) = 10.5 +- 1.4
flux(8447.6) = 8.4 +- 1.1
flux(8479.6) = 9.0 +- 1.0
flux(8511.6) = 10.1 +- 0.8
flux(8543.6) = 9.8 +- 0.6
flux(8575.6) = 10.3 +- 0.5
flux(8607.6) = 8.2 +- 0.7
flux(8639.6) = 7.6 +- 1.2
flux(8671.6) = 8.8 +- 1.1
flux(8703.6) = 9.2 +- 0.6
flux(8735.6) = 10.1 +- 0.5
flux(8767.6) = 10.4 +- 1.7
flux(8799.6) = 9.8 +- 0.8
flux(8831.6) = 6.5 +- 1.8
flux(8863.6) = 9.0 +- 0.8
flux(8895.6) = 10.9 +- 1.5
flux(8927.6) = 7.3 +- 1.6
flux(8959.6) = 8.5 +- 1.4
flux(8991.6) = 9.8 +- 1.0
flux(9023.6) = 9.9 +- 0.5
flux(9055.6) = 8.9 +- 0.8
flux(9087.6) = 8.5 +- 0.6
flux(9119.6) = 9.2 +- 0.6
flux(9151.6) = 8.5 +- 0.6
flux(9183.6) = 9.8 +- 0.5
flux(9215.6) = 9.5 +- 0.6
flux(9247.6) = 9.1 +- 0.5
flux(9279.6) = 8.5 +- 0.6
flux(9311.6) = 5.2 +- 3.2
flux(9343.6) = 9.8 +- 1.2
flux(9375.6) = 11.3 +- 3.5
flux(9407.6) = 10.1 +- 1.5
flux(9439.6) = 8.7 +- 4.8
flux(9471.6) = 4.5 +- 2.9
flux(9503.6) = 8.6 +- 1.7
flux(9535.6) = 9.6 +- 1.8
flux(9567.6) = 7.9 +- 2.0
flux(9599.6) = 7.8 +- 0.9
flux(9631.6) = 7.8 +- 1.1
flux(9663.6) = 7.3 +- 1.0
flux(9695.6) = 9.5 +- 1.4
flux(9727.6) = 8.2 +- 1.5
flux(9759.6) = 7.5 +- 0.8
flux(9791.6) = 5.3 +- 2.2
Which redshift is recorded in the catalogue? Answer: 0.12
